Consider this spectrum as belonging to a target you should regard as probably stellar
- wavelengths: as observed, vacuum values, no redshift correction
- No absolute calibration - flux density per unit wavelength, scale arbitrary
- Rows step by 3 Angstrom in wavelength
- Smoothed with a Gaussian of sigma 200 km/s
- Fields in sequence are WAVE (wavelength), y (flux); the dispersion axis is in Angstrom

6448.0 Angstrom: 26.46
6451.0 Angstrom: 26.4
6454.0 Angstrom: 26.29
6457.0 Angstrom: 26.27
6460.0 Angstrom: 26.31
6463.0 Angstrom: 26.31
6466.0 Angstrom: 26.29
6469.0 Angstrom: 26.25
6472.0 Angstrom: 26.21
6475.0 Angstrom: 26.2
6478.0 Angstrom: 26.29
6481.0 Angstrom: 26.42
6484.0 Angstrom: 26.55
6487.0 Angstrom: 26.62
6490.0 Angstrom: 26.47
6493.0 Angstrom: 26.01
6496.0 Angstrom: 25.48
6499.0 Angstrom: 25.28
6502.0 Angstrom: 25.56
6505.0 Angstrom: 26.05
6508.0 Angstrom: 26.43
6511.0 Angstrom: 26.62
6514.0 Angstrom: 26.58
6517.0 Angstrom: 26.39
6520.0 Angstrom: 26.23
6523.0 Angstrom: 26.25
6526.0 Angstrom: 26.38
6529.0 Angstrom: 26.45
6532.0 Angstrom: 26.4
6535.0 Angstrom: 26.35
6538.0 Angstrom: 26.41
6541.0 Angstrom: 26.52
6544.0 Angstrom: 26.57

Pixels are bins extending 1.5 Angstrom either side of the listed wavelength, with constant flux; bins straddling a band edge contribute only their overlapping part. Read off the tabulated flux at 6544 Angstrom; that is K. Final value 26.57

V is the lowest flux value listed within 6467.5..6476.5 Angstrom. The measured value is 26.2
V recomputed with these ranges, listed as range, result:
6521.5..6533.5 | 26.25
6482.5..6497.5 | 25.48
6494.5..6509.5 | 25.28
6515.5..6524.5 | 26.23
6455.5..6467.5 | 26.27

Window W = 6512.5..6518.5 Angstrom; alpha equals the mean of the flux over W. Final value 26.5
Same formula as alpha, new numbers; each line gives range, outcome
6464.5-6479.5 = 26.2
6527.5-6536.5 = 26.4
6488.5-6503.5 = 25.8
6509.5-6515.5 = 26.6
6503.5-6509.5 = 26.2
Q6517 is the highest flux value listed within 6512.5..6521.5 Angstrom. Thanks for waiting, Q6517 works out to 26.58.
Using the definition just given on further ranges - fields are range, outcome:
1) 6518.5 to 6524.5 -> 26.25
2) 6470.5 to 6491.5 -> 26.62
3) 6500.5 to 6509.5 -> 26.43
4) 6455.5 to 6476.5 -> 26.31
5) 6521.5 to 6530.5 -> 26.45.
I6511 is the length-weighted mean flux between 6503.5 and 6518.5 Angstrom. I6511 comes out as 26.4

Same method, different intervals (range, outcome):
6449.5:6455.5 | 26.3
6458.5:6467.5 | 26.3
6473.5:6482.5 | 26.3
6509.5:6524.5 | 26.4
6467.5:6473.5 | 26.2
